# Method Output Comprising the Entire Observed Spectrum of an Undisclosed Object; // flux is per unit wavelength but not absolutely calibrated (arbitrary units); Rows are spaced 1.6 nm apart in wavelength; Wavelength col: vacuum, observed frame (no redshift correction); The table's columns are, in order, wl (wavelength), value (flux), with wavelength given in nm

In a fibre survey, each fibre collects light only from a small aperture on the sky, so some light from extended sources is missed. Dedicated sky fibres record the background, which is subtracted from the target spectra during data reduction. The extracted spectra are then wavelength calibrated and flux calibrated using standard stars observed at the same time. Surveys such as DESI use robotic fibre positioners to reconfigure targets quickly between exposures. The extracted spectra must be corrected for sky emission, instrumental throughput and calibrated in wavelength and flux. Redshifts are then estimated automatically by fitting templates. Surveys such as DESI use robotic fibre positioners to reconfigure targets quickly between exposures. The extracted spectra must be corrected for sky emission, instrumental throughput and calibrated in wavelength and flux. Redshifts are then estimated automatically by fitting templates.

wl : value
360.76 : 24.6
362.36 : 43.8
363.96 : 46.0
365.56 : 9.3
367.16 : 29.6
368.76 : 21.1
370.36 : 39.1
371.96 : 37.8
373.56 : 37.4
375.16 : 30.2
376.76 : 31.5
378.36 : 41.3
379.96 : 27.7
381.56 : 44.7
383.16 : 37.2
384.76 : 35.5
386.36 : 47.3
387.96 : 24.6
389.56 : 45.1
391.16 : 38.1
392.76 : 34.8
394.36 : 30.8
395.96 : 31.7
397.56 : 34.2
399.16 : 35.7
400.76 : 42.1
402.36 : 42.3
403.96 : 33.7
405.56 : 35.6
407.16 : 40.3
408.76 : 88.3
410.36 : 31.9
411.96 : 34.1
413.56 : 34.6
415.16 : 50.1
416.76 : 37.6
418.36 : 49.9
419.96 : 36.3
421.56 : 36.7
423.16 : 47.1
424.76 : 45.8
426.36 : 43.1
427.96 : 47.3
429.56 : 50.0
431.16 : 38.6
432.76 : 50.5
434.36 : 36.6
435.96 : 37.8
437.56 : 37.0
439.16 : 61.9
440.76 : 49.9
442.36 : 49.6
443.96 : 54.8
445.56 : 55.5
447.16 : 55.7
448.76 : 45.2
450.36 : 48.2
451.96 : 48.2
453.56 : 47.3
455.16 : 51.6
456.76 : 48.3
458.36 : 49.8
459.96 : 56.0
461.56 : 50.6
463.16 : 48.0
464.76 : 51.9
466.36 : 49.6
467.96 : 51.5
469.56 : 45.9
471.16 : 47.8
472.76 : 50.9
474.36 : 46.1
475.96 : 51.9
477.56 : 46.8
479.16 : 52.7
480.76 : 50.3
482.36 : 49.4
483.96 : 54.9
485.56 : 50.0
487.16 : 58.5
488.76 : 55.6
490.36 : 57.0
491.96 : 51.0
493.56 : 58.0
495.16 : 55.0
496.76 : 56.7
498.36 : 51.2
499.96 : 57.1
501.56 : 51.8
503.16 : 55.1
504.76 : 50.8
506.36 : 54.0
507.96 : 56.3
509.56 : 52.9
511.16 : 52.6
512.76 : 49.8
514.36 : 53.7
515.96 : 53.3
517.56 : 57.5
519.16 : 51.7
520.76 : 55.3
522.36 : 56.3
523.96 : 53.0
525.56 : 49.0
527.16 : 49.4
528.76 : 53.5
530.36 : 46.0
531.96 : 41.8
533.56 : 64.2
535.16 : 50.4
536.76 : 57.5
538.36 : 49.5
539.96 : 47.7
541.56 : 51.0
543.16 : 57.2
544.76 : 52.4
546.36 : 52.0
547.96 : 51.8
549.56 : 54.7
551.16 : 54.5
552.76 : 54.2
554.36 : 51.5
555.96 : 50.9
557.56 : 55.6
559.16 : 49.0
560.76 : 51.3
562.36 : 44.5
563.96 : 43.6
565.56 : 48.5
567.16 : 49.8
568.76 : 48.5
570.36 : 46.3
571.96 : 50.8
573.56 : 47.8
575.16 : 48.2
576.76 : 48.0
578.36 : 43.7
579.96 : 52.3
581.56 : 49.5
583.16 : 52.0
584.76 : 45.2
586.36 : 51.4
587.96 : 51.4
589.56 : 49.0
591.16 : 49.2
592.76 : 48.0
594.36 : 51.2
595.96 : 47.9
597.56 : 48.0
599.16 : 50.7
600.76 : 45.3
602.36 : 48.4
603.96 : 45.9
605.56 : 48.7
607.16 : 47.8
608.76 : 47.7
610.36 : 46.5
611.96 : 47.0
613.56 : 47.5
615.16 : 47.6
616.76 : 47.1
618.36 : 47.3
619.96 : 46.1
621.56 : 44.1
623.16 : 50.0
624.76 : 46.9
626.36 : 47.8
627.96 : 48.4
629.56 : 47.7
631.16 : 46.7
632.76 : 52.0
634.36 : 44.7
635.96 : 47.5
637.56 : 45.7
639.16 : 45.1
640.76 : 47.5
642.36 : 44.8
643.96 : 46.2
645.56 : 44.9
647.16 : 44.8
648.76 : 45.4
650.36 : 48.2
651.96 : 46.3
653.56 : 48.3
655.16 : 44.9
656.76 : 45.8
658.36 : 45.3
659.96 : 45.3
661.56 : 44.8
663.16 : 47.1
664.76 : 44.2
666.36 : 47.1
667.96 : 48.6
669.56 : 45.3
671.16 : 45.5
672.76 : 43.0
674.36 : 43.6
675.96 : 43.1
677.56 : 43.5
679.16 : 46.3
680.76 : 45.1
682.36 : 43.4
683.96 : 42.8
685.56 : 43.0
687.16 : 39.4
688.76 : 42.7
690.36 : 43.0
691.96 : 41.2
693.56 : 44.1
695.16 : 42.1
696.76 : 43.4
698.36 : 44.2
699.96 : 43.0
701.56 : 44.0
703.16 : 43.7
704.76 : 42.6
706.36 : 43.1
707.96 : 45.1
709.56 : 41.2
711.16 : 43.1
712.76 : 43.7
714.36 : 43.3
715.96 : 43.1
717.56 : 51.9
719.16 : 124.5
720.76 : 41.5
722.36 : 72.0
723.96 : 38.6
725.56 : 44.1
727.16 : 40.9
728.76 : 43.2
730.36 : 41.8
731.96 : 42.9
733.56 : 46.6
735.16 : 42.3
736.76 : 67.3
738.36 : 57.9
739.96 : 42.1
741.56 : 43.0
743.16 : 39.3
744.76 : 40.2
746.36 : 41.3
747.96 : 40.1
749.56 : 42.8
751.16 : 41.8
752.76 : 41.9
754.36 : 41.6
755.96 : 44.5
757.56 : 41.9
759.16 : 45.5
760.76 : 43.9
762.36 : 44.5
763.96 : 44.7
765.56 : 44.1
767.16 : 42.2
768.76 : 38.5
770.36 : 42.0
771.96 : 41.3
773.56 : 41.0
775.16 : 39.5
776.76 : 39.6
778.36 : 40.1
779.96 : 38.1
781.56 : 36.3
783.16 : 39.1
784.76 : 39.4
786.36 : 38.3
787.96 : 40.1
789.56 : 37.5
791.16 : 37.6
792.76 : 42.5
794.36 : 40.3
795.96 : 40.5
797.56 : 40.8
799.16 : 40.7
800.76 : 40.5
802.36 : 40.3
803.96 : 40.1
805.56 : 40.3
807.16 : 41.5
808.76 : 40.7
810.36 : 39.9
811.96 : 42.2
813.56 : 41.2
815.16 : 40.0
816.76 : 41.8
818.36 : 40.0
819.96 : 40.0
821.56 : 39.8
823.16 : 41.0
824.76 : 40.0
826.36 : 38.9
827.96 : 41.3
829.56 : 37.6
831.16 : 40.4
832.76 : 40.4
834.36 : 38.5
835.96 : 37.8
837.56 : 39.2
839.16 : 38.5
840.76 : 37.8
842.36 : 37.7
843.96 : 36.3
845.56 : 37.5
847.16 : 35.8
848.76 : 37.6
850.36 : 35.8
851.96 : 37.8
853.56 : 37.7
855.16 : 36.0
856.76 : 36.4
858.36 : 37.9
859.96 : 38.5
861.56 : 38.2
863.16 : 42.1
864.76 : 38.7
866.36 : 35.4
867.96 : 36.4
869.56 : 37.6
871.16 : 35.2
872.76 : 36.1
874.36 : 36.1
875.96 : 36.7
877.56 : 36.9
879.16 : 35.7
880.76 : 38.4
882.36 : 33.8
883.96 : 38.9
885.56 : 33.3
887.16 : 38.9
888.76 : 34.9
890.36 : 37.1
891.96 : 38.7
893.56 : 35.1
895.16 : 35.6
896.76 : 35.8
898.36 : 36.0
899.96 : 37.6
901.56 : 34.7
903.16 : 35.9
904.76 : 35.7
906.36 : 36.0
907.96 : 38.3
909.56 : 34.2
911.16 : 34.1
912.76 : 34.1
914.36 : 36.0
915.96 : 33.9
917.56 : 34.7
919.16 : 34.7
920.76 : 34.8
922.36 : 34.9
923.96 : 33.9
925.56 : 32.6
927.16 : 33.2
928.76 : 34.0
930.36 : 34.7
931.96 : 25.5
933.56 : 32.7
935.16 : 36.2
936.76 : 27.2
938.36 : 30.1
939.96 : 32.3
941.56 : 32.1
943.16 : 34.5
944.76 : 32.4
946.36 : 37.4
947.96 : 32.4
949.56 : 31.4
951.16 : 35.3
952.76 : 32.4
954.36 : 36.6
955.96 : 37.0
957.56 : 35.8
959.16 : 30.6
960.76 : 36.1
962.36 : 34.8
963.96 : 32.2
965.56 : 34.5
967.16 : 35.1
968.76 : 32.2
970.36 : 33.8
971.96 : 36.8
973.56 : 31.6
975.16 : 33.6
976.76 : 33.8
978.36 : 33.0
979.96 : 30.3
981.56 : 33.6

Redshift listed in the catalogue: 0.096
